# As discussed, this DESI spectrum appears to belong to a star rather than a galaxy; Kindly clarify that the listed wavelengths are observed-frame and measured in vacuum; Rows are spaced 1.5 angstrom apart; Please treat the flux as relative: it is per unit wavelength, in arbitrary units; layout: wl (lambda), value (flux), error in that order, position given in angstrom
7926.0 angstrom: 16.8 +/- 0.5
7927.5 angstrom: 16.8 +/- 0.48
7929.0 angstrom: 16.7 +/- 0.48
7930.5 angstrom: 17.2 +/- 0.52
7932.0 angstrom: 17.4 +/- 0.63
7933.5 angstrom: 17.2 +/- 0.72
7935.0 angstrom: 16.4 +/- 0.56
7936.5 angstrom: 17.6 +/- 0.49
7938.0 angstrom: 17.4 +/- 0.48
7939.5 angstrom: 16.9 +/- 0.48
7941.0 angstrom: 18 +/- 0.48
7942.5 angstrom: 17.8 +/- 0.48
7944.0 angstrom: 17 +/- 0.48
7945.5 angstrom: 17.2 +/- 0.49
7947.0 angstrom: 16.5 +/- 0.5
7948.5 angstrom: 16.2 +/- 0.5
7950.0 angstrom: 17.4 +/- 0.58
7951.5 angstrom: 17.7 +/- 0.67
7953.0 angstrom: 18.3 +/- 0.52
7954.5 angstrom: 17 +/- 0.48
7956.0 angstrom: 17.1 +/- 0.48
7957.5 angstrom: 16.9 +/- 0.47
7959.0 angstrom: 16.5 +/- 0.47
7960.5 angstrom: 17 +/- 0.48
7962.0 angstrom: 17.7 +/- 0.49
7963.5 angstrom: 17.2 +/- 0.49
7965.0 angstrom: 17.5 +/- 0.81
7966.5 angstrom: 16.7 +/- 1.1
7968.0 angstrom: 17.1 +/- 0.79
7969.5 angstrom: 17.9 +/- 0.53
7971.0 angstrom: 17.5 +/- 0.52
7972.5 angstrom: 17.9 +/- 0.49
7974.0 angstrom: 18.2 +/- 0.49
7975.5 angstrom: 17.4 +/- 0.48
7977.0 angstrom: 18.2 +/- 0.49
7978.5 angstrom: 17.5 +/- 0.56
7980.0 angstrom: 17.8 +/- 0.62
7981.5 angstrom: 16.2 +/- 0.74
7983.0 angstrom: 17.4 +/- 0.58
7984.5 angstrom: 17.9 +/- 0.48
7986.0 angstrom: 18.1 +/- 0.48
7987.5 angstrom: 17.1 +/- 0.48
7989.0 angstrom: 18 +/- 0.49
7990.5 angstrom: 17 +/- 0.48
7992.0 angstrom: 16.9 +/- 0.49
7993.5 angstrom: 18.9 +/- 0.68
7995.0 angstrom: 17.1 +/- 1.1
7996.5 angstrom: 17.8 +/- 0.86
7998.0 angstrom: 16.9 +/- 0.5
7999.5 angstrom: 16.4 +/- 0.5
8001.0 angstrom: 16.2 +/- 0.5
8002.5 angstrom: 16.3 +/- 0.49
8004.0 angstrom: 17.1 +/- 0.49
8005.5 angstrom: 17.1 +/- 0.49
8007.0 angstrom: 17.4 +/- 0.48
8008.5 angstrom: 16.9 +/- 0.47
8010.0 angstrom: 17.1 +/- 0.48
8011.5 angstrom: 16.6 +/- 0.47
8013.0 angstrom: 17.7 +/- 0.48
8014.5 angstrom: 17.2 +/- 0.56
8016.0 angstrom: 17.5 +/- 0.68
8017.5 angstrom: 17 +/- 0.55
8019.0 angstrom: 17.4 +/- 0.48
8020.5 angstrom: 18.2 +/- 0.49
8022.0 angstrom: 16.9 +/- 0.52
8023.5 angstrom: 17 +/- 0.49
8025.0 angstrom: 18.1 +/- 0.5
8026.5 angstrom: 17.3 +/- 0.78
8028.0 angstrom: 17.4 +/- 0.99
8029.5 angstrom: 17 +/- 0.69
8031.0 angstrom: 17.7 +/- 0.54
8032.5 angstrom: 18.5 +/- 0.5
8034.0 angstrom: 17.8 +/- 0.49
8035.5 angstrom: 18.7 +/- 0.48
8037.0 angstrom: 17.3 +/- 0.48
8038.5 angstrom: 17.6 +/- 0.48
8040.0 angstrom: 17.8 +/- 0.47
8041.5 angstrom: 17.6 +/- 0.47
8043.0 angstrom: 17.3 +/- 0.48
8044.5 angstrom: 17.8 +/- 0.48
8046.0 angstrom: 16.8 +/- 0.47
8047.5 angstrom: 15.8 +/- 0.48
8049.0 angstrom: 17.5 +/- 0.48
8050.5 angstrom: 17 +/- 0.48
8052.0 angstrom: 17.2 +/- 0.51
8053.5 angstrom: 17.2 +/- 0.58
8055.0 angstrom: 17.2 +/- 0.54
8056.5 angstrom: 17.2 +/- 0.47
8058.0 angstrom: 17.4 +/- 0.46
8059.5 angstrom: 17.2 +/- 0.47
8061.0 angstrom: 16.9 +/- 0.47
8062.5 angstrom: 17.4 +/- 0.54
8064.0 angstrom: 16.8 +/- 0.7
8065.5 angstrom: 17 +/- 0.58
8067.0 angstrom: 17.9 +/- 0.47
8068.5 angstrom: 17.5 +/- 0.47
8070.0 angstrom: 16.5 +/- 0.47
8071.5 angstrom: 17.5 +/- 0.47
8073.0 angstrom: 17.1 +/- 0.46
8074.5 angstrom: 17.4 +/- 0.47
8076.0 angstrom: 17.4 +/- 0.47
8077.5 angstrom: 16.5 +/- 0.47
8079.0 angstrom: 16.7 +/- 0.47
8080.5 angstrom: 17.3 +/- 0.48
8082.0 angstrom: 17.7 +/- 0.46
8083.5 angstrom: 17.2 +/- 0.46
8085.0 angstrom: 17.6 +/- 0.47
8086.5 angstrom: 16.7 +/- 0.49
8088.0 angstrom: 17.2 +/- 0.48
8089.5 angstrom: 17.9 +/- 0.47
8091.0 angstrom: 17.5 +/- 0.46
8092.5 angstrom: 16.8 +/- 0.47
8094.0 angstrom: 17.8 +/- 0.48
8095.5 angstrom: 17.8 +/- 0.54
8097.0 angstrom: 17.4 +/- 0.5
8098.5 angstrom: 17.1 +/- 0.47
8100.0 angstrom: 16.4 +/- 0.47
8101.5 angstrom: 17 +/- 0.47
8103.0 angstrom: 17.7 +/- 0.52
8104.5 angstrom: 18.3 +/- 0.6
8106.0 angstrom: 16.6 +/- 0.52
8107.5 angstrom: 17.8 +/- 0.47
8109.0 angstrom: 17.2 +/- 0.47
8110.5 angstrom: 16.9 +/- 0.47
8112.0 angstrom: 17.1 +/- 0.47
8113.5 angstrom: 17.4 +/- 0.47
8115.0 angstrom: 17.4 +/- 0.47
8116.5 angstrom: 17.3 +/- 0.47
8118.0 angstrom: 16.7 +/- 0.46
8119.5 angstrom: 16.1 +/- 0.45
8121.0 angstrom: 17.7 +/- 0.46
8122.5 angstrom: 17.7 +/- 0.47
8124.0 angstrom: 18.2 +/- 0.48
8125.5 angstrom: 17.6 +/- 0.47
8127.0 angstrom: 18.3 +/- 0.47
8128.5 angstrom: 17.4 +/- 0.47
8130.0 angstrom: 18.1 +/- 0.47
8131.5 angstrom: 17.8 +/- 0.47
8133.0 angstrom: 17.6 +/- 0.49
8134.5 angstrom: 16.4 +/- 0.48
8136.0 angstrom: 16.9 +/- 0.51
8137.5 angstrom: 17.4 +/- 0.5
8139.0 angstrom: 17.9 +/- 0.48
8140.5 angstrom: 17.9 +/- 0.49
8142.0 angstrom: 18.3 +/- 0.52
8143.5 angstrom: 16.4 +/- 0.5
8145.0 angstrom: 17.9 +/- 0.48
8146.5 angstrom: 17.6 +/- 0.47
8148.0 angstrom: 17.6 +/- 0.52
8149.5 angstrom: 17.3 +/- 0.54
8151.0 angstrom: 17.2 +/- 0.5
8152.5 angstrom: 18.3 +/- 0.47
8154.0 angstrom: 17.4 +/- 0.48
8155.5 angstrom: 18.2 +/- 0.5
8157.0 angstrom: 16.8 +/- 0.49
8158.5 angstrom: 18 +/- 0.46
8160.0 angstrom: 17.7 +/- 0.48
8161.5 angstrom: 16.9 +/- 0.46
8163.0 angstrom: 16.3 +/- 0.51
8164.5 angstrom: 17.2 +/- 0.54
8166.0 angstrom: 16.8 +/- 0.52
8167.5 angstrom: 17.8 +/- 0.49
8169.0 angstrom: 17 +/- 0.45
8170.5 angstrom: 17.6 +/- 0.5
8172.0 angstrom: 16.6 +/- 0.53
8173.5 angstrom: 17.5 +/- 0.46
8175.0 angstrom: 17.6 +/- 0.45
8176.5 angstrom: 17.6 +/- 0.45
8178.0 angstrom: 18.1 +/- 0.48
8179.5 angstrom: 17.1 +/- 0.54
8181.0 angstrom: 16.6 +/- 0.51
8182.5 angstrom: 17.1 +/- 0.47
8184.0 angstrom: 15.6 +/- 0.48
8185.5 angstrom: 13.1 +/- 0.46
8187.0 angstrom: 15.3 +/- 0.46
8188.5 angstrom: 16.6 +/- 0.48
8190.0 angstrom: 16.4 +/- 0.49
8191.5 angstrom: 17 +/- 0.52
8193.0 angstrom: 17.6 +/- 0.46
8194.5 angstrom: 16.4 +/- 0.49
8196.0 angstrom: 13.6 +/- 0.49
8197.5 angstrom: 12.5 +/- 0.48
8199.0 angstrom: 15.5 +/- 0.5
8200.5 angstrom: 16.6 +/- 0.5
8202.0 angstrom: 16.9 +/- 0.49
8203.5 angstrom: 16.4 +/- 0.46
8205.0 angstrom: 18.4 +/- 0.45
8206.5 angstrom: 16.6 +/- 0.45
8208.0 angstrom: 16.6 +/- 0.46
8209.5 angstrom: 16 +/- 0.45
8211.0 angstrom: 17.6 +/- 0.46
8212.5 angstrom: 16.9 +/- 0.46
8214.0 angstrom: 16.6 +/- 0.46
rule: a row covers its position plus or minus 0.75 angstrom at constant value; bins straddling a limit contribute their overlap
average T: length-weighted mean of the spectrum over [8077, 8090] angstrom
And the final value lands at 17.2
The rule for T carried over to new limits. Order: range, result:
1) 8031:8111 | 17.3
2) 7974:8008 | 17.3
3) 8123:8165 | 17.5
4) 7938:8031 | 17.3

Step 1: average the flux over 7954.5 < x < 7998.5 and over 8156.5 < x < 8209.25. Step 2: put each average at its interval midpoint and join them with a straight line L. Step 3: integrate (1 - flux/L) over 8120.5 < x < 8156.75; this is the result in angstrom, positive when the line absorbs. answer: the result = -1.8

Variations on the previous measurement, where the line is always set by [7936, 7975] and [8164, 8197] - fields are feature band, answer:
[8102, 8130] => -1.02 angstrom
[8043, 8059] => -0.10 angstrom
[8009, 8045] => -0.89 angstrom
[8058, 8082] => -0.30 angstrom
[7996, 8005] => 0.21 angstrom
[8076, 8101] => -0.49 angstrom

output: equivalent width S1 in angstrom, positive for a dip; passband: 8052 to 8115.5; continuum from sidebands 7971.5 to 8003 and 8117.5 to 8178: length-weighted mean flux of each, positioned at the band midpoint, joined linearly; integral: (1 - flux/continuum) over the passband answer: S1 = 0.6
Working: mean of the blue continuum 17.4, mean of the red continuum 17.4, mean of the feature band 17.3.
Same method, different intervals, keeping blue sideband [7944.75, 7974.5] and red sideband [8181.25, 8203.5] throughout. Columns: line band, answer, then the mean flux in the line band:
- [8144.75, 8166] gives -1.9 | 17.4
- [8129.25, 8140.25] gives -0.9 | 17.5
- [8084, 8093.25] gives -0.5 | 17.3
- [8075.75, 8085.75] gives -0.4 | 17.2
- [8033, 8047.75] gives -0.7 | 17.5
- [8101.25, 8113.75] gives -0.8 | 17.3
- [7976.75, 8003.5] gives -0.4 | 17.3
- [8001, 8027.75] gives -0.4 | 17.2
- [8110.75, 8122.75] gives -0.7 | 17.1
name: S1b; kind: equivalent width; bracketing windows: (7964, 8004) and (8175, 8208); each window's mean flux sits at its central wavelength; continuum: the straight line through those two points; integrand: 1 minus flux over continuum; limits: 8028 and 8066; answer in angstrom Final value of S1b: -0.69 angstrom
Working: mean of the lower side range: 17.4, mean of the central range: 17.4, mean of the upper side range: 16.3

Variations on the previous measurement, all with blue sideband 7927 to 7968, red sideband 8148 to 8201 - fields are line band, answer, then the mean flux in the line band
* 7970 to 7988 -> -0.5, 17.6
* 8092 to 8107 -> -0.4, 17.3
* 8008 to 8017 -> -0.1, 17.2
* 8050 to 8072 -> -0.3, 17.2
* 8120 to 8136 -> -0.8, 17.6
